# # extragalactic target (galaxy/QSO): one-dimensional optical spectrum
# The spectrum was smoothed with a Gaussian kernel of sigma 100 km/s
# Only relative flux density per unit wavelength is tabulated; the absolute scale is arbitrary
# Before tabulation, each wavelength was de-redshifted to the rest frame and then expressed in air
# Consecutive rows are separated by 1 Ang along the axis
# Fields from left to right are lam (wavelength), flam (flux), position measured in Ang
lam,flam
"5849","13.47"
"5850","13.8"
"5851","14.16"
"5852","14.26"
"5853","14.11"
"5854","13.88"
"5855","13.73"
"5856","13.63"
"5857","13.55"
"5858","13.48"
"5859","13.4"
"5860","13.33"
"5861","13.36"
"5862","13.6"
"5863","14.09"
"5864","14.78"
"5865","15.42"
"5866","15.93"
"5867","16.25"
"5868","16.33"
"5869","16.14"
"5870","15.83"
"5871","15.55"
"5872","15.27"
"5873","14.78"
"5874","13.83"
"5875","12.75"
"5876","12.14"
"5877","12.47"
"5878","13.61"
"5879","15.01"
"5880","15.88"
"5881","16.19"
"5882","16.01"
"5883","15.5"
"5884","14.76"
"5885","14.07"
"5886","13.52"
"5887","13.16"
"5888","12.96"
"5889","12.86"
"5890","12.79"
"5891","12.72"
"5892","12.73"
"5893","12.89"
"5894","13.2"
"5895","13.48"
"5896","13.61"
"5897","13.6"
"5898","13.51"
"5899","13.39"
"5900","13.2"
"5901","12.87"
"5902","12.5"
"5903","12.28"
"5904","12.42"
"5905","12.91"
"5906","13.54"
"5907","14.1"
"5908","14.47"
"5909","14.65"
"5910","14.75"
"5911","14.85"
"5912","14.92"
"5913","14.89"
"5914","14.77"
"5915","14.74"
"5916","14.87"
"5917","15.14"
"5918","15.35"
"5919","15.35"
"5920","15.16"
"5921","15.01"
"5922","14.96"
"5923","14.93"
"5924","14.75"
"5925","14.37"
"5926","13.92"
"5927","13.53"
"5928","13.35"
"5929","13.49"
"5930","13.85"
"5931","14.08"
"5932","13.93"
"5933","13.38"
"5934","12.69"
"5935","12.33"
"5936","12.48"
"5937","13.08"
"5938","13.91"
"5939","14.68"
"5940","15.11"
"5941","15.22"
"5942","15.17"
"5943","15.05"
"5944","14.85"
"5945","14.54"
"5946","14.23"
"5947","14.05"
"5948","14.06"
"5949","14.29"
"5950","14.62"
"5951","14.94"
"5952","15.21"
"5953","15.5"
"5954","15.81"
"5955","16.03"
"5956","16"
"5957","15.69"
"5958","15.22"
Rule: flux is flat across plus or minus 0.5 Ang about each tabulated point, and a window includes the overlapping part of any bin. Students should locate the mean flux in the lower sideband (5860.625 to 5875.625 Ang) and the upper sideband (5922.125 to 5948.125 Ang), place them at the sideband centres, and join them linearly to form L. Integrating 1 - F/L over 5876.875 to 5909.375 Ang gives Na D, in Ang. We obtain 2.06 Ang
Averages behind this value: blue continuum 14.9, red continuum 14.1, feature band 13.7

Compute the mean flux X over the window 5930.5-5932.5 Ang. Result 14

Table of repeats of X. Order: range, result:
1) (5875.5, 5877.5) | 12.3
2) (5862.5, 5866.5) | 15.1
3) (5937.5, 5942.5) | 14.8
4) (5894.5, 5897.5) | 13.6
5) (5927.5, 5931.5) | 13.7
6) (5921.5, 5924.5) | 14.9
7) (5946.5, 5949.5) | 14.1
